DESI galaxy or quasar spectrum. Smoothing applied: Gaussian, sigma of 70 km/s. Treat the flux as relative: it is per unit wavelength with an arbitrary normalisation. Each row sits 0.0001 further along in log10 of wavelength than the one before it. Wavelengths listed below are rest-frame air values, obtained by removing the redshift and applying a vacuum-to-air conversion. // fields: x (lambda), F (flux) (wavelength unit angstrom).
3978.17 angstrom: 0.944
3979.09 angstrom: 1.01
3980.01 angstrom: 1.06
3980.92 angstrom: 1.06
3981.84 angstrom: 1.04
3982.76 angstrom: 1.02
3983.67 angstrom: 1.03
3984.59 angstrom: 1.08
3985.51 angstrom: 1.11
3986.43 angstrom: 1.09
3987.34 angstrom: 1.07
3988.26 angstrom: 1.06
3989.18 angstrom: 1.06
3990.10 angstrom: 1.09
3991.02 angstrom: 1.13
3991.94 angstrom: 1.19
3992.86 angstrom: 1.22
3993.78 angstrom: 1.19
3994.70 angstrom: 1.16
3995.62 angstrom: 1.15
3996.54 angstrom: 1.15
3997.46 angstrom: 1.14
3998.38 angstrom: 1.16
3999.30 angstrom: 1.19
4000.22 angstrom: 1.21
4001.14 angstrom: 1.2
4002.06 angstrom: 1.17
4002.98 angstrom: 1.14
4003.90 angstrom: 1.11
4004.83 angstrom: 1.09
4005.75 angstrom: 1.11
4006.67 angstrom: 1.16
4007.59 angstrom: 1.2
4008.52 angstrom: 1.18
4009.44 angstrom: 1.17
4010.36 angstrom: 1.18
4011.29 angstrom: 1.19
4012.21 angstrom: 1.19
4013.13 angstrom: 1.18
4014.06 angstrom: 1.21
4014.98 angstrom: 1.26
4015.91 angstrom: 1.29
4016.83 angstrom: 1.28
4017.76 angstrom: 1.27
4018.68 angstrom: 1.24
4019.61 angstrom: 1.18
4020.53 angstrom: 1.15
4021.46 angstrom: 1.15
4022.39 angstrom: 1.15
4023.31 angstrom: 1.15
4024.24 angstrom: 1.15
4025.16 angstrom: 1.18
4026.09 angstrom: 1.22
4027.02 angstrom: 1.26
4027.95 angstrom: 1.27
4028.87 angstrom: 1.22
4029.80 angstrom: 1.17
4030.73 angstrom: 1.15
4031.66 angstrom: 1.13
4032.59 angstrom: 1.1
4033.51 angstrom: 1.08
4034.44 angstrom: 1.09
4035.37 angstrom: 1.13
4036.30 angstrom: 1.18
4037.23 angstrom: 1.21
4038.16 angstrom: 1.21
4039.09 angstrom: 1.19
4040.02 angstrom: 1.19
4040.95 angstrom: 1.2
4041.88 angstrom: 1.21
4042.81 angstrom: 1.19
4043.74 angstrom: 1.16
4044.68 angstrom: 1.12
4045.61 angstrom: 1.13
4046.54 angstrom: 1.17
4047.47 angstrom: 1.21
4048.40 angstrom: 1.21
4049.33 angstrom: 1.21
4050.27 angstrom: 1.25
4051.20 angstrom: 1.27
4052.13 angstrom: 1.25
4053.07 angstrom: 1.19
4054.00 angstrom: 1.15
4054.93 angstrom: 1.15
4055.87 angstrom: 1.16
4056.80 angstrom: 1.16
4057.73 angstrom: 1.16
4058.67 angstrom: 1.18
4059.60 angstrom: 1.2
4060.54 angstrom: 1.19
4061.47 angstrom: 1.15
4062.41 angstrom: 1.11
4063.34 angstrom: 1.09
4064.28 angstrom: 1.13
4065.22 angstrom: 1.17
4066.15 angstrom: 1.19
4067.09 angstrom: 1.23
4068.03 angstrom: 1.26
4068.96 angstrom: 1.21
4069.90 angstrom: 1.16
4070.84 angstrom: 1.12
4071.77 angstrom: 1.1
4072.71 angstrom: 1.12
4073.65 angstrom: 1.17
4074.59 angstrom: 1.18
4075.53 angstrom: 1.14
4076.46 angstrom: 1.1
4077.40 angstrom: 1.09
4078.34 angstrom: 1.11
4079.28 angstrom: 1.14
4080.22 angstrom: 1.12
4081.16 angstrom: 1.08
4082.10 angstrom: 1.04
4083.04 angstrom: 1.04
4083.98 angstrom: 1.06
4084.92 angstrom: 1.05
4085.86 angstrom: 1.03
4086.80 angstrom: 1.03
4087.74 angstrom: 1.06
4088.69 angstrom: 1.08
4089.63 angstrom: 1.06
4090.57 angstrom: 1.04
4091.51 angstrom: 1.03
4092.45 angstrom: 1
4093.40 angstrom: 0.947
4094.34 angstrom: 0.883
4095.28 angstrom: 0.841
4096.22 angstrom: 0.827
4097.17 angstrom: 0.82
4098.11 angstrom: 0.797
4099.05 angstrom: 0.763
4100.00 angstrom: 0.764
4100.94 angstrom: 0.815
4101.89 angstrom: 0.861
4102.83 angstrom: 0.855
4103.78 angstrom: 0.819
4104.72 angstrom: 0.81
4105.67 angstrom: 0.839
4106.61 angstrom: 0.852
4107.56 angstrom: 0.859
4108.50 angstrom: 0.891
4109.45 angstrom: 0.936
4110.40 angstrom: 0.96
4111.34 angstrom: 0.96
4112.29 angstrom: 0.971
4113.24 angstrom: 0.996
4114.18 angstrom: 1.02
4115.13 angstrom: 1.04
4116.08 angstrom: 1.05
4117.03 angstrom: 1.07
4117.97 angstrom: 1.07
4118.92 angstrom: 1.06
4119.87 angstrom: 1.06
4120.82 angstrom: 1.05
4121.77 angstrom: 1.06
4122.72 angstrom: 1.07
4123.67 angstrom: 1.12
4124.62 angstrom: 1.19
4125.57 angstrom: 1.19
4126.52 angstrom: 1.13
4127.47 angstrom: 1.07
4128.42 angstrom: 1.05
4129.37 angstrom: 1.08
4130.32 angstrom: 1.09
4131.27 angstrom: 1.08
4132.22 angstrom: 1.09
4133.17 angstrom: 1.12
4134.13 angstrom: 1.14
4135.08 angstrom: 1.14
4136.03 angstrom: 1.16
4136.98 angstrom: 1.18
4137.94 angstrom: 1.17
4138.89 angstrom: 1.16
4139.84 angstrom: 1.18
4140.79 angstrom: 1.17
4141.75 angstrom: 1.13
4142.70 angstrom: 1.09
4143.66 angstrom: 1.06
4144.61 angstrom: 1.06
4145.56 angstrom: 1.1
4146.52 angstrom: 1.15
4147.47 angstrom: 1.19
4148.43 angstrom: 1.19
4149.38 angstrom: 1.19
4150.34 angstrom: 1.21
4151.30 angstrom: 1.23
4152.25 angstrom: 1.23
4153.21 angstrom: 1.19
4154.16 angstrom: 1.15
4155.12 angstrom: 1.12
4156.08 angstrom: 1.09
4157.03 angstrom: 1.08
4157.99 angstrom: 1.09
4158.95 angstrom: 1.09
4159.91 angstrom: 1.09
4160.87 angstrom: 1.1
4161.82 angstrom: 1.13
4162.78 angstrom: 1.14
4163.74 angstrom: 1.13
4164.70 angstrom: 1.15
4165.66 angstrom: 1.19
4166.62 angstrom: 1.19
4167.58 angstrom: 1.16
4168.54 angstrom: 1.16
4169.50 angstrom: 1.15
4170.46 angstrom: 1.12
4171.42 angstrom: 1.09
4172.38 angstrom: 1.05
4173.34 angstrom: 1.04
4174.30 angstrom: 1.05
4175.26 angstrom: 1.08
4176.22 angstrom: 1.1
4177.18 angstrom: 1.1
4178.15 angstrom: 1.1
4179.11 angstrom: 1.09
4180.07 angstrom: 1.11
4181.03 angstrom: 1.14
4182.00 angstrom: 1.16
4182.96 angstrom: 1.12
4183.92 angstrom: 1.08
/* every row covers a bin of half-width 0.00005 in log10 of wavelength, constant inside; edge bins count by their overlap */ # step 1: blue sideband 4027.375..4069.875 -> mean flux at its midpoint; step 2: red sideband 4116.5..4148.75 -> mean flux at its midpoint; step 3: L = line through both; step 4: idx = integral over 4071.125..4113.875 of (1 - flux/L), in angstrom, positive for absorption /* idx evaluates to 6.3 angstrom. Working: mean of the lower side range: 1.18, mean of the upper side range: 1.11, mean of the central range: 0.977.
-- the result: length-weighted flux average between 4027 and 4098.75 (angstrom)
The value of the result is 1.12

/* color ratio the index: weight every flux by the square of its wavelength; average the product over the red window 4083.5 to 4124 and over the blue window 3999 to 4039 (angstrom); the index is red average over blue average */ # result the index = 0.8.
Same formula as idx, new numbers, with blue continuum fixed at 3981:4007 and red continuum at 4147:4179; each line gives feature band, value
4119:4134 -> 0.4 angstrom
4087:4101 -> 2.6 angstrom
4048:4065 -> -0.8 angstrom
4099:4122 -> 3.9 angstrom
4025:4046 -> -0.9 angstrom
